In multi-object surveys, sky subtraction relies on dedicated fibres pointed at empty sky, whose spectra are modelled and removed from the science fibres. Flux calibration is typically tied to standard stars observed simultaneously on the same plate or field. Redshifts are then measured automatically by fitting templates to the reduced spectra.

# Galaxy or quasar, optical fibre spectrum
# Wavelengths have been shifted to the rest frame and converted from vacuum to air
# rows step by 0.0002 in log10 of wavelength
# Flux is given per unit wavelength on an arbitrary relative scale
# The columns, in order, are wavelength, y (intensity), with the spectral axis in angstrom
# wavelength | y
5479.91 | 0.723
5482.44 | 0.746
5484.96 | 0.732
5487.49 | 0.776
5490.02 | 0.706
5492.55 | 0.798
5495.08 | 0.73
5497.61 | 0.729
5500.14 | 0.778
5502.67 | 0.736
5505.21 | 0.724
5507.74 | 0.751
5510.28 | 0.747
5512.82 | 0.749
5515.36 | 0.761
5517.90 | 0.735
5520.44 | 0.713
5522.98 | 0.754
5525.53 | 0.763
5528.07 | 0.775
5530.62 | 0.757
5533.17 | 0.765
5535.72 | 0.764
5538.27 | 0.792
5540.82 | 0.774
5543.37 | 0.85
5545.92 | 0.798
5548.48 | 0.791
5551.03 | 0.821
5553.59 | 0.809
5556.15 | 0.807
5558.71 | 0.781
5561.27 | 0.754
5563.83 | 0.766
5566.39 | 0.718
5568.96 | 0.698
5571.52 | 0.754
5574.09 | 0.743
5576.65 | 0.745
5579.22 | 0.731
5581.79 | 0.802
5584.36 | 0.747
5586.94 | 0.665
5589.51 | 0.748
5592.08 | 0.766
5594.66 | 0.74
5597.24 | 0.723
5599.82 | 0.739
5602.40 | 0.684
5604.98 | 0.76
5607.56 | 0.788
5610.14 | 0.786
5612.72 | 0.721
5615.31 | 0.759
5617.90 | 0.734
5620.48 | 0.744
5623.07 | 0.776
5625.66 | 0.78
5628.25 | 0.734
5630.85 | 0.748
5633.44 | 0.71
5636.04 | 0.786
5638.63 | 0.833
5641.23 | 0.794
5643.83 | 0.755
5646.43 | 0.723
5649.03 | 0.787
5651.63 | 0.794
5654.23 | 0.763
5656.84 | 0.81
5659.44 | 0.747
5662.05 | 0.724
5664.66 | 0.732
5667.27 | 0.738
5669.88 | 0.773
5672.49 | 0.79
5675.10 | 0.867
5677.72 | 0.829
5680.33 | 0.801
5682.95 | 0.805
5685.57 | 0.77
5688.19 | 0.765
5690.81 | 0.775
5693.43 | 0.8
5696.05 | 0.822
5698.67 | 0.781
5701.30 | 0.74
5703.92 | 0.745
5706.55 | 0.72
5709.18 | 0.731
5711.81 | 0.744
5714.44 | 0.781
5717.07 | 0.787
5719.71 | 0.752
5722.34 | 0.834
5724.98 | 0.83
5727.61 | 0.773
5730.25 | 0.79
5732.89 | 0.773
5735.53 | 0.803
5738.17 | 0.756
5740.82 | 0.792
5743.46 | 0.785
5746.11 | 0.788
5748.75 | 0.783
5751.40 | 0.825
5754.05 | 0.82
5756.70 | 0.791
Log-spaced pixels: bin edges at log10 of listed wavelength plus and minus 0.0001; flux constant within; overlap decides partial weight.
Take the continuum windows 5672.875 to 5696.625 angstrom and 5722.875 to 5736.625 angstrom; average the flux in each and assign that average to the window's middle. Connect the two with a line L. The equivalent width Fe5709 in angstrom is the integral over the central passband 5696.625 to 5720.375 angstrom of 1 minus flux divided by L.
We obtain 1.29 angstrom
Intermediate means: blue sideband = 0.803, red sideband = 0.796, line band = 0.756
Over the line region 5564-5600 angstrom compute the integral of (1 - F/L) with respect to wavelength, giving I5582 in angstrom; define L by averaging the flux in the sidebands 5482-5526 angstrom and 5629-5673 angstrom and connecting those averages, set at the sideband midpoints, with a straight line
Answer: 0.8 angstrom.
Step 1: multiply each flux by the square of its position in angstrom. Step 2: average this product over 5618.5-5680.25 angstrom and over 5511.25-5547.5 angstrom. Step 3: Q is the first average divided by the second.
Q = 1.0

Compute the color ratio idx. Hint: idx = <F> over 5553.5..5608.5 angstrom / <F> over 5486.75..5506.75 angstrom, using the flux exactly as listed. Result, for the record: 1.0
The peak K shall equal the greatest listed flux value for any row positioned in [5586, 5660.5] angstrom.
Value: 0.833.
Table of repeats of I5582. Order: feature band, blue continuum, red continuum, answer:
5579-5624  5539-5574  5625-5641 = 1.5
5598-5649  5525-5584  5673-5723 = 1.3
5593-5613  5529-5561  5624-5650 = 0.8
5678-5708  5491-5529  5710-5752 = 0.1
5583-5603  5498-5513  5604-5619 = 0.7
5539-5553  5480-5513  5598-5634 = -1.1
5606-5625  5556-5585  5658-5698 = 0.1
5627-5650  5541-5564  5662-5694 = 0.7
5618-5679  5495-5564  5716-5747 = 0.7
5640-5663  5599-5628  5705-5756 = -0.2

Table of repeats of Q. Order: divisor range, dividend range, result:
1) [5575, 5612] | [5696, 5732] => 1.08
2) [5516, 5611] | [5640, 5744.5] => 1.07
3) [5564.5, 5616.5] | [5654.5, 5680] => 1.08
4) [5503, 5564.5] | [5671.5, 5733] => 1.08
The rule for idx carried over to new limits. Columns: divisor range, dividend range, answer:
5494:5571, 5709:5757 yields 1.03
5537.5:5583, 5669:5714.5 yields 1.01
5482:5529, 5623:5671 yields 1.02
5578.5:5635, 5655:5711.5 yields 1.04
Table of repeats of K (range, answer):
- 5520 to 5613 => 0.85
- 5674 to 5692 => 0.867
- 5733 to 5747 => 0.803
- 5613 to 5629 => 0.78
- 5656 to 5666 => 0.81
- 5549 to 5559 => 0.821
